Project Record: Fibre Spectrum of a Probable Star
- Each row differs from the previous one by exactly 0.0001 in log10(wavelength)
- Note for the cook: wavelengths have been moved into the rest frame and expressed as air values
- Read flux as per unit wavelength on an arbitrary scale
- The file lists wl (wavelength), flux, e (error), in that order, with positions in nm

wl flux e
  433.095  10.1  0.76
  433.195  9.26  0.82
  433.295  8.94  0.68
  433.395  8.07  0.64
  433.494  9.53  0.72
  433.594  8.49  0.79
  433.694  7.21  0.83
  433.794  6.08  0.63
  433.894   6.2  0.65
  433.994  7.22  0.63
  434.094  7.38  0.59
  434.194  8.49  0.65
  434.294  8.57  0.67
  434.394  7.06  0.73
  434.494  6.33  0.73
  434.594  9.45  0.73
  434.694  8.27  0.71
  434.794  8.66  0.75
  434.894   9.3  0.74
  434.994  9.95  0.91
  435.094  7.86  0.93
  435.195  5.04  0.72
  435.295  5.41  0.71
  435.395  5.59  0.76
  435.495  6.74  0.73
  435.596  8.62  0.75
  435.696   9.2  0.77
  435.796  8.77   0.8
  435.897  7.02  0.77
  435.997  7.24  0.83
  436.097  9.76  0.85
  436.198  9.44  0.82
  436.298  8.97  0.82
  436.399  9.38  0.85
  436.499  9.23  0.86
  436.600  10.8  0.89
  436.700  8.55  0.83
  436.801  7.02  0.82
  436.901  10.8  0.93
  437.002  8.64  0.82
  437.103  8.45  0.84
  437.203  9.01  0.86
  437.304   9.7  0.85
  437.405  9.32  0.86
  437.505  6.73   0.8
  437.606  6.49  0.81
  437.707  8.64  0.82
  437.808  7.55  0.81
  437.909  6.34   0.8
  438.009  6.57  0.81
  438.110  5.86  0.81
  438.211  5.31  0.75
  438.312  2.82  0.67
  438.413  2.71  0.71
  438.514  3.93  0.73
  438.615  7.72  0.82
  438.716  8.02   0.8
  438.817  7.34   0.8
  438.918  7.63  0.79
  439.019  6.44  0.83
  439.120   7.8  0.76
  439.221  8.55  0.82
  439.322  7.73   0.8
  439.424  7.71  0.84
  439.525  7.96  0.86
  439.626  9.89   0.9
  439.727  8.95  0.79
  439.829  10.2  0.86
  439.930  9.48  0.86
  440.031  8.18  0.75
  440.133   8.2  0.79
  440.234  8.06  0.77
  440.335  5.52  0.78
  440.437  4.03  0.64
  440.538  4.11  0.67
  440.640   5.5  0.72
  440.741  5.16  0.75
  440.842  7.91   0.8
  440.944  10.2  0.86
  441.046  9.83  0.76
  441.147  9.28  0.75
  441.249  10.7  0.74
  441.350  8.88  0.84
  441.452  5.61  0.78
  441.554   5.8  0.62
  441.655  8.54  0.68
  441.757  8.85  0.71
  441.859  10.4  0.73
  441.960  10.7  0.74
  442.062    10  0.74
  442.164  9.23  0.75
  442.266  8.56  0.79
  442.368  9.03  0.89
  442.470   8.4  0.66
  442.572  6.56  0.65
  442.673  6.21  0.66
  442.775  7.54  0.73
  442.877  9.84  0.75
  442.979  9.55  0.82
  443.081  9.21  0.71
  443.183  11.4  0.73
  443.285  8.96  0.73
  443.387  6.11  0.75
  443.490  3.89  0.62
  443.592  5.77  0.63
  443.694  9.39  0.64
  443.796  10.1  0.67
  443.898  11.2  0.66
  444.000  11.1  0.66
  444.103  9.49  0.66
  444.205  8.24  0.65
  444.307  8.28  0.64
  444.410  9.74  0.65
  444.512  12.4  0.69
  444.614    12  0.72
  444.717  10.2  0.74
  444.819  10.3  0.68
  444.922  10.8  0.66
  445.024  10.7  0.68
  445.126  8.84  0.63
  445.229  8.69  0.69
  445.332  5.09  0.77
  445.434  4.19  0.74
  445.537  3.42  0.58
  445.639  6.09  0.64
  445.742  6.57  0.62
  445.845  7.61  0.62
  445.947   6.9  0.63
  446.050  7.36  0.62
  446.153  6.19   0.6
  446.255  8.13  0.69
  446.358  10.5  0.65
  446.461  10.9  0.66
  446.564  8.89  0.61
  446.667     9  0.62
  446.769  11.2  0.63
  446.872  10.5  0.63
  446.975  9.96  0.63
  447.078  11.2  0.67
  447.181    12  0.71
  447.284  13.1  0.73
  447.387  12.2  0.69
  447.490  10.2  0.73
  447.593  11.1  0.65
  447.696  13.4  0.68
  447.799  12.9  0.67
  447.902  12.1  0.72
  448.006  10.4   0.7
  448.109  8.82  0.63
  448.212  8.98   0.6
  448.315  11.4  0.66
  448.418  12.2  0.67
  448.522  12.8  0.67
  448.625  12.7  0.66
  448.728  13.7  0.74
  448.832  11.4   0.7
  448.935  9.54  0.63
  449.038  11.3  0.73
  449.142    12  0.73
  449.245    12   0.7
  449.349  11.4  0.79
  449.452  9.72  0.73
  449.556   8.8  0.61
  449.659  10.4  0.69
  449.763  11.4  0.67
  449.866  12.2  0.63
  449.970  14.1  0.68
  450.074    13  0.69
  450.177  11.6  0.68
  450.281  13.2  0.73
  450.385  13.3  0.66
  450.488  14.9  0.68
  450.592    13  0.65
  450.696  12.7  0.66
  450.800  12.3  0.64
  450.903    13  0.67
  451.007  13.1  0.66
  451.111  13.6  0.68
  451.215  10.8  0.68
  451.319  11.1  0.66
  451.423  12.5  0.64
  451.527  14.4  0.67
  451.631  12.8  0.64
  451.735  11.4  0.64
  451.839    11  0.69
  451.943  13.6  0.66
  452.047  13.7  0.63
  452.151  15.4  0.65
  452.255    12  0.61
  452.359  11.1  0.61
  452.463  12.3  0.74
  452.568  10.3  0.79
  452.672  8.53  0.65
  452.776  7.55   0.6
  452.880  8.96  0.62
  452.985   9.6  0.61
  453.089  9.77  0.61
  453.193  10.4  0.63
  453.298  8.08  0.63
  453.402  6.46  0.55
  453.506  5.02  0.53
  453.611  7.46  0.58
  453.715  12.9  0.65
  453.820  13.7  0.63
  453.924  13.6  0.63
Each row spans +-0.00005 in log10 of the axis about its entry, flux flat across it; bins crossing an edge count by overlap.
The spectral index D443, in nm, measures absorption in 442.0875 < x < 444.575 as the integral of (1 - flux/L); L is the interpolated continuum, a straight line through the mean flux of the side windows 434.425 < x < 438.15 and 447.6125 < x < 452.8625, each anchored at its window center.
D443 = 0.31 nm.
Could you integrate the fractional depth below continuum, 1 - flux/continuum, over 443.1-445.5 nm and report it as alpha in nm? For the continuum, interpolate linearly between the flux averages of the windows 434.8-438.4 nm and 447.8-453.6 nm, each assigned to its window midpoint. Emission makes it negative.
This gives 0.20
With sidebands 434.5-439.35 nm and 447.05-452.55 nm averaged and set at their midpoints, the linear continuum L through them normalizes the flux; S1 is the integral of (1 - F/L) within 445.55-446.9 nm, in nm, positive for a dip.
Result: 0.323 nm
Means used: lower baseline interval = 7.7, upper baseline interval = 12.1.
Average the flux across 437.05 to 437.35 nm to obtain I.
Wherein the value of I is 9.04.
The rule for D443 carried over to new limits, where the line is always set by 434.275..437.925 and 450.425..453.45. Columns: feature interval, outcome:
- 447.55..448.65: -0.08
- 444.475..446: 0.29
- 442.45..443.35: 0.10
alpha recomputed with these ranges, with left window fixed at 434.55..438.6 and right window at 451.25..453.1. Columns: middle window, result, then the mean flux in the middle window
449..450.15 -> -0.067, 11.5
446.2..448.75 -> -0.182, 11.1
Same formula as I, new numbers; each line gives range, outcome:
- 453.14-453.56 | 7.49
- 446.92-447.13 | 10.6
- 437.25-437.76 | 8.17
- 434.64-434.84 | 8.49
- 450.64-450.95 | 12.7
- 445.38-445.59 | 3.86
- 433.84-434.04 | 6.68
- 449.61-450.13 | 12.2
